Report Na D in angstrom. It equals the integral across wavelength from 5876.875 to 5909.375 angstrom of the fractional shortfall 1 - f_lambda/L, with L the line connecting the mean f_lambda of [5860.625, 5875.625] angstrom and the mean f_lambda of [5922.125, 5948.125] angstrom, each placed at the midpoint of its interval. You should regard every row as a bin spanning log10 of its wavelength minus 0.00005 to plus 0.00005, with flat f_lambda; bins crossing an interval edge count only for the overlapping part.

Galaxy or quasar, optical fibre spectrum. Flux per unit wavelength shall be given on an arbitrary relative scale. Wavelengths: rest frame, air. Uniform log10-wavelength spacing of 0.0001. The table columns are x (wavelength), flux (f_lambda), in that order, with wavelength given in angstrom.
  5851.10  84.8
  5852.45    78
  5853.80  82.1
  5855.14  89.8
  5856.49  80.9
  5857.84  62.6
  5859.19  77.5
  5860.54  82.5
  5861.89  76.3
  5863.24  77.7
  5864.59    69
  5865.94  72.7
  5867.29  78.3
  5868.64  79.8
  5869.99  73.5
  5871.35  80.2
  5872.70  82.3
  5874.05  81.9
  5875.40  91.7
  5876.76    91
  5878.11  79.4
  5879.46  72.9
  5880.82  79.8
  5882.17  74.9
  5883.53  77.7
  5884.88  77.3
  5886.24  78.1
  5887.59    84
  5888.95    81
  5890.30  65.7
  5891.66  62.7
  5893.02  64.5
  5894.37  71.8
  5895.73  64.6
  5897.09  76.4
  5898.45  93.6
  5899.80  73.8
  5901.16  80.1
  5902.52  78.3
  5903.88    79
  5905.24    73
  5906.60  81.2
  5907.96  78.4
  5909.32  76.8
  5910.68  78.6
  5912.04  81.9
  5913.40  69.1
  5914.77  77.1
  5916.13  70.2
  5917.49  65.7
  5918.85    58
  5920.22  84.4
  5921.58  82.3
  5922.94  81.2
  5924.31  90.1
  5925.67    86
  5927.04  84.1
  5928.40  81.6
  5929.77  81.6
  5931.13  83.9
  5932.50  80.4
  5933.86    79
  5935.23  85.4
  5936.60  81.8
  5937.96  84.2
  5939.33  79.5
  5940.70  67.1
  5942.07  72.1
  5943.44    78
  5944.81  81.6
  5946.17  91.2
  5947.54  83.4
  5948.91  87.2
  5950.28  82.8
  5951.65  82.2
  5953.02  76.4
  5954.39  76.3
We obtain 1.3 angstrom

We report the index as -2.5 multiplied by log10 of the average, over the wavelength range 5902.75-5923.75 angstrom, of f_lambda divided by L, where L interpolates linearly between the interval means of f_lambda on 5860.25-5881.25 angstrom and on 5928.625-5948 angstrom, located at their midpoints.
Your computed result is 0.06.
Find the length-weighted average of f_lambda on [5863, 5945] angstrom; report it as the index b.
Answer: 77.8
